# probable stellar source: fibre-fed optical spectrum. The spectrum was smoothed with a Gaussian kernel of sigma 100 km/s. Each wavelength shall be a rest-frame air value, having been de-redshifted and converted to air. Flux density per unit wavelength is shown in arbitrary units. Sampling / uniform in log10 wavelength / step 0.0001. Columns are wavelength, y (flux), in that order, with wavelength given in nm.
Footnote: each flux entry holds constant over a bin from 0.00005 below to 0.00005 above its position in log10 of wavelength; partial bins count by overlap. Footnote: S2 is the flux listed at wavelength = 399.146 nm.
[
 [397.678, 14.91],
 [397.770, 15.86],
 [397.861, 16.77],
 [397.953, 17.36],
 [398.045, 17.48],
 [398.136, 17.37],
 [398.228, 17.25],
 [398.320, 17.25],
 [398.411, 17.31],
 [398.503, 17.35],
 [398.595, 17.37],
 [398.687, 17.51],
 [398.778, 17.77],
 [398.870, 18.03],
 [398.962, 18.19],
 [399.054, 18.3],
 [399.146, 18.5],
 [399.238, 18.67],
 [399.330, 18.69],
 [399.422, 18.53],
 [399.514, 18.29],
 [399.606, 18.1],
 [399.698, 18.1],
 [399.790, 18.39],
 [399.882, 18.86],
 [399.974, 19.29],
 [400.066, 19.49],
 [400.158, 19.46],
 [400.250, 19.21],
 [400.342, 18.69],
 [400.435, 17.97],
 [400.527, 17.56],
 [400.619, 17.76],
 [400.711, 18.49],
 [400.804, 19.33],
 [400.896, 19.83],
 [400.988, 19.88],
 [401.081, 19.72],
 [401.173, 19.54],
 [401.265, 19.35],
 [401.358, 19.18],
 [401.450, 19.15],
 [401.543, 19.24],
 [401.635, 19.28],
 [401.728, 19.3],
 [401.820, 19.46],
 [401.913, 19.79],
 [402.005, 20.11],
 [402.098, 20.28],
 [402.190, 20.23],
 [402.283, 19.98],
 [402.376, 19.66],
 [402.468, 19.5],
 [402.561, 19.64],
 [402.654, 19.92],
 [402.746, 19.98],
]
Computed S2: 18.5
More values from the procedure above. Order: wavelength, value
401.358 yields 19.18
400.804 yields 19.33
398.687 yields 17.51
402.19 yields 20.23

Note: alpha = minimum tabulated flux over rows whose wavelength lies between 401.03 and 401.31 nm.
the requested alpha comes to 19.35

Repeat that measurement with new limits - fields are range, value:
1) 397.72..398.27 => 15.86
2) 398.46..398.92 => 17.35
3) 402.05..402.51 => 19.5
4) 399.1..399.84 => 18.1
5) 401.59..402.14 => 19.28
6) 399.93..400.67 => 17.56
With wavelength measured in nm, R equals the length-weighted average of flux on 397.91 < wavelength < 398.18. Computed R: 17.4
